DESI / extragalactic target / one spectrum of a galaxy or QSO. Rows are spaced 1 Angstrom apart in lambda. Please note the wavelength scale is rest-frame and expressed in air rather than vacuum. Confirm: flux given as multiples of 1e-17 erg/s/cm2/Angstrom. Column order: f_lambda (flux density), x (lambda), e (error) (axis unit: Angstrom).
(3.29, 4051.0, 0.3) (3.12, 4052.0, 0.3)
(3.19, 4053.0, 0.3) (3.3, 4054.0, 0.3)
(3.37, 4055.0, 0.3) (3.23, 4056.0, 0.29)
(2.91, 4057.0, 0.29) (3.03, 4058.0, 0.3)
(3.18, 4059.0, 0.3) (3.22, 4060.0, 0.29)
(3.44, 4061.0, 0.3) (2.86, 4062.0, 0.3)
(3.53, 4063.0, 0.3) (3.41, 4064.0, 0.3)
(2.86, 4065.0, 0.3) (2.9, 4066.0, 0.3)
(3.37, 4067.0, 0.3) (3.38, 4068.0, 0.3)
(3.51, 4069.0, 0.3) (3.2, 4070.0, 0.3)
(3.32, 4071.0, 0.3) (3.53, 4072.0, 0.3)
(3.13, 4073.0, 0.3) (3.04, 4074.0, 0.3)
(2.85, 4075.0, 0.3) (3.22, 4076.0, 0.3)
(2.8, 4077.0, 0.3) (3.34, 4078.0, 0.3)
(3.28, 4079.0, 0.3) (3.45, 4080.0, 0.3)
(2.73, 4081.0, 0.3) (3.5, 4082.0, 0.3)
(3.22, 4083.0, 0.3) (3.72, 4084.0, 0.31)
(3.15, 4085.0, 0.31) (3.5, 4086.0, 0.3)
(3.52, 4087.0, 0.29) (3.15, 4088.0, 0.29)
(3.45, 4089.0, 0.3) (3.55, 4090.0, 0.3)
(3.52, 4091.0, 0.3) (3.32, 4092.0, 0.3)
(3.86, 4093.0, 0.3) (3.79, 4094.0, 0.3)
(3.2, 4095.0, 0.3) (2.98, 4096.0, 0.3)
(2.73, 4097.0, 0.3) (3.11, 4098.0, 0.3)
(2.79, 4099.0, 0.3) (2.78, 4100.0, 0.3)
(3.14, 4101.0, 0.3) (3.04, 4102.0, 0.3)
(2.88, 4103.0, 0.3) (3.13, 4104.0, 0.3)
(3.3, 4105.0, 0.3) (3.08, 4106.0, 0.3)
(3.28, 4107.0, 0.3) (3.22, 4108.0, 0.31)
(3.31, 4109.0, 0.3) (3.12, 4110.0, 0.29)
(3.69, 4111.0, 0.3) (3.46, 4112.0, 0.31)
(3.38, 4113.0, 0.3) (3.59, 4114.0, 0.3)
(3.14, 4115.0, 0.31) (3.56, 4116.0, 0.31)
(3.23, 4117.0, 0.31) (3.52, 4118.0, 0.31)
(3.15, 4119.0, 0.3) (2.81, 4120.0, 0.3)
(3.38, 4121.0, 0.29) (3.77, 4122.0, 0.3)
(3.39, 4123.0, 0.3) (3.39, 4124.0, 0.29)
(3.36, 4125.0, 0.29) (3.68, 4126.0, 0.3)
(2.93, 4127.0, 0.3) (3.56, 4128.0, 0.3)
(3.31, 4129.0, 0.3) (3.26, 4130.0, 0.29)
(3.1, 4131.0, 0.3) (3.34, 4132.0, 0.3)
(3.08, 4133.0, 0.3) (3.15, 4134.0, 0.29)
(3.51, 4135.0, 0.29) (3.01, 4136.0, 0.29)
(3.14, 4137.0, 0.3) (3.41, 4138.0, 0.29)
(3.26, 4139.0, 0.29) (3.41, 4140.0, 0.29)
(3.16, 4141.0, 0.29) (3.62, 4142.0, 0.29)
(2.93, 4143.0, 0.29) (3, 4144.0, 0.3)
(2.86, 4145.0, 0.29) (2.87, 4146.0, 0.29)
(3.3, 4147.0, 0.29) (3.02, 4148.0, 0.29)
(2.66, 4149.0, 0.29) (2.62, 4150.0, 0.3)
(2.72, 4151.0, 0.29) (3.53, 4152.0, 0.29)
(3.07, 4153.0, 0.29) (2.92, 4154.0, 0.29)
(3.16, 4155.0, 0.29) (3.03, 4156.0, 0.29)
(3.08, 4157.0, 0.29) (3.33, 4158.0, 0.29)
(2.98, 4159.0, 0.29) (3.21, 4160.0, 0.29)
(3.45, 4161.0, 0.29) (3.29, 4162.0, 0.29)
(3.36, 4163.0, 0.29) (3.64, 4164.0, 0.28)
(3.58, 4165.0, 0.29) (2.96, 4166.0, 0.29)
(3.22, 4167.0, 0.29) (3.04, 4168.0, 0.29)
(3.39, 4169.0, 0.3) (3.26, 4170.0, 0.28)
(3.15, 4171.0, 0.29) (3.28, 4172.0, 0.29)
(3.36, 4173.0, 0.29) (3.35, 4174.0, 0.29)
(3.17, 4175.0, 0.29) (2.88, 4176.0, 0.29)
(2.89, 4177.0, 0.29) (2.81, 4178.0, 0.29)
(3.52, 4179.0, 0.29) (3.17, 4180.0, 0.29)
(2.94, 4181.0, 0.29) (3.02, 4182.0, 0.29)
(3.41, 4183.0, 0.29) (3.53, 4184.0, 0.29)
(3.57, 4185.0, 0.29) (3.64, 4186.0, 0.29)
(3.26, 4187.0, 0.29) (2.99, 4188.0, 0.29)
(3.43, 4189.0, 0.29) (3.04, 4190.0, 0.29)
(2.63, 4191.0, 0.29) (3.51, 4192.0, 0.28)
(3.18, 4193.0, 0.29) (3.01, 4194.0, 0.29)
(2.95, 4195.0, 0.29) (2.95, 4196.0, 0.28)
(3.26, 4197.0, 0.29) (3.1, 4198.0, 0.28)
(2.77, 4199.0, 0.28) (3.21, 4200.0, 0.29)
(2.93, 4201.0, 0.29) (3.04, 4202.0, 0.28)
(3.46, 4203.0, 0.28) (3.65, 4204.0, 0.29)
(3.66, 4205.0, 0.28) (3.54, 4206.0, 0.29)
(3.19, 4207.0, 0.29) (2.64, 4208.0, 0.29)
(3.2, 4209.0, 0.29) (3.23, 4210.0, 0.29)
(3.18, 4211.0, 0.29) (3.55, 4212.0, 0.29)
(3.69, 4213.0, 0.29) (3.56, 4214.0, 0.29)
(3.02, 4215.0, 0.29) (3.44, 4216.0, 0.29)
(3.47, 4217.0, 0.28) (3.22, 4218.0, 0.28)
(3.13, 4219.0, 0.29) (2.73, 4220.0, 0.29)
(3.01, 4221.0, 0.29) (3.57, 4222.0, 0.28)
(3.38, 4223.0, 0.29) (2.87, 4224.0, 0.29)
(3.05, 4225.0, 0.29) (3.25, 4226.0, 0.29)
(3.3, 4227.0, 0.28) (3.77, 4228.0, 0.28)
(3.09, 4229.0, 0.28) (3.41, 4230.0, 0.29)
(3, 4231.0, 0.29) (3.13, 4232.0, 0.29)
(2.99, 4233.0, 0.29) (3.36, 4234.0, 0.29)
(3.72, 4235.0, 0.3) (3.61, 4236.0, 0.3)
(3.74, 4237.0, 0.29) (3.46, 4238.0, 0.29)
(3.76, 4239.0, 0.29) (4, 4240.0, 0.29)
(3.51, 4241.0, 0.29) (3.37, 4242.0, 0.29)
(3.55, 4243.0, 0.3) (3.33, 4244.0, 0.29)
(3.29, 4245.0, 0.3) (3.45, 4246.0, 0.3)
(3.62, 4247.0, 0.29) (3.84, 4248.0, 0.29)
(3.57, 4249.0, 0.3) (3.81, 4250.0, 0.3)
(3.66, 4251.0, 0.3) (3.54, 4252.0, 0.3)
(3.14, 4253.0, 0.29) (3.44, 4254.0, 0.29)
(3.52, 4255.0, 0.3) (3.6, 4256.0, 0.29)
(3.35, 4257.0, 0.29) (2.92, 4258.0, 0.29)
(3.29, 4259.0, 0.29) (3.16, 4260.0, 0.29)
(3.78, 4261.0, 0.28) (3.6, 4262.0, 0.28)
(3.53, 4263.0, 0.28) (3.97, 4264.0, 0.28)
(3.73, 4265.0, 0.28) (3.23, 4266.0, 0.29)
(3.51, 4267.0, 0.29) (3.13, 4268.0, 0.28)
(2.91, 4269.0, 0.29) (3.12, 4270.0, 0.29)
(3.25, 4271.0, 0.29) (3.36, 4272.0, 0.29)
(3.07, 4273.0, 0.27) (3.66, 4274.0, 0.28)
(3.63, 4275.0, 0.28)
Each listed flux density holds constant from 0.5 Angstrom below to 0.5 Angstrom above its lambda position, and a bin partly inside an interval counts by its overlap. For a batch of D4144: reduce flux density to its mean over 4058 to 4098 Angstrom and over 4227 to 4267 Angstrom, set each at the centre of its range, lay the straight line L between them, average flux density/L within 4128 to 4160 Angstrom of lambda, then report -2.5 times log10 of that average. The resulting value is 0.07 mag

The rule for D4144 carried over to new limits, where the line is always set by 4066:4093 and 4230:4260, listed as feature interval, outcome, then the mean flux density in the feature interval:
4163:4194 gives 0.06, 3.23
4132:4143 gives 0.03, 3.26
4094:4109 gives 0.08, 3.08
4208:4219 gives 0.04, 3.31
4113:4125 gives -0.01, 3.36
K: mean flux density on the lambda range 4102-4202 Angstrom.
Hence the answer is 3.21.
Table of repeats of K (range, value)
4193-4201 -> 3.04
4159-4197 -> 3.21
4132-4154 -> 3.11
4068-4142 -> 3.28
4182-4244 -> 3.29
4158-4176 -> 3.27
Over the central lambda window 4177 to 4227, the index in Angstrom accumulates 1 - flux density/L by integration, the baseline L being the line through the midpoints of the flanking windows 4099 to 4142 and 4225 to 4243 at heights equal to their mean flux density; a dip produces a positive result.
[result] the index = 2.6 Angstrom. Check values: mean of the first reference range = 3.27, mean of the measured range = 3.21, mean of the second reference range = 3.43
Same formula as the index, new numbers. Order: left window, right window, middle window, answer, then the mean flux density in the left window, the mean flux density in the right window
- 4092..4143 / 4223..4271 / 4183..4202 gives 1.1 Angstrom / 3.27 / 3.42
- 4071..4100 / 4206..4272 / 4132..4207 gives 3.2 Angstrom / 3.26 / 3.38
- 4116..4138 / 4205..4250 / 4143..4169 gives 1.6 Angstrom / 3.3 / 3.37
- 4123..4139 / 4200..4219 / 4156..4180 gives 0.5 Angstrom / 3.28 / 3.31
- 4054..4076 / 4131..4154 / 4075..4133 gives -2.2 Angstrom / 3.21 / 3.12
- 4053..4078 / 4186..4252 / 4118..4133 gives -0.3 Angstrom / 3.19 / 3.32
